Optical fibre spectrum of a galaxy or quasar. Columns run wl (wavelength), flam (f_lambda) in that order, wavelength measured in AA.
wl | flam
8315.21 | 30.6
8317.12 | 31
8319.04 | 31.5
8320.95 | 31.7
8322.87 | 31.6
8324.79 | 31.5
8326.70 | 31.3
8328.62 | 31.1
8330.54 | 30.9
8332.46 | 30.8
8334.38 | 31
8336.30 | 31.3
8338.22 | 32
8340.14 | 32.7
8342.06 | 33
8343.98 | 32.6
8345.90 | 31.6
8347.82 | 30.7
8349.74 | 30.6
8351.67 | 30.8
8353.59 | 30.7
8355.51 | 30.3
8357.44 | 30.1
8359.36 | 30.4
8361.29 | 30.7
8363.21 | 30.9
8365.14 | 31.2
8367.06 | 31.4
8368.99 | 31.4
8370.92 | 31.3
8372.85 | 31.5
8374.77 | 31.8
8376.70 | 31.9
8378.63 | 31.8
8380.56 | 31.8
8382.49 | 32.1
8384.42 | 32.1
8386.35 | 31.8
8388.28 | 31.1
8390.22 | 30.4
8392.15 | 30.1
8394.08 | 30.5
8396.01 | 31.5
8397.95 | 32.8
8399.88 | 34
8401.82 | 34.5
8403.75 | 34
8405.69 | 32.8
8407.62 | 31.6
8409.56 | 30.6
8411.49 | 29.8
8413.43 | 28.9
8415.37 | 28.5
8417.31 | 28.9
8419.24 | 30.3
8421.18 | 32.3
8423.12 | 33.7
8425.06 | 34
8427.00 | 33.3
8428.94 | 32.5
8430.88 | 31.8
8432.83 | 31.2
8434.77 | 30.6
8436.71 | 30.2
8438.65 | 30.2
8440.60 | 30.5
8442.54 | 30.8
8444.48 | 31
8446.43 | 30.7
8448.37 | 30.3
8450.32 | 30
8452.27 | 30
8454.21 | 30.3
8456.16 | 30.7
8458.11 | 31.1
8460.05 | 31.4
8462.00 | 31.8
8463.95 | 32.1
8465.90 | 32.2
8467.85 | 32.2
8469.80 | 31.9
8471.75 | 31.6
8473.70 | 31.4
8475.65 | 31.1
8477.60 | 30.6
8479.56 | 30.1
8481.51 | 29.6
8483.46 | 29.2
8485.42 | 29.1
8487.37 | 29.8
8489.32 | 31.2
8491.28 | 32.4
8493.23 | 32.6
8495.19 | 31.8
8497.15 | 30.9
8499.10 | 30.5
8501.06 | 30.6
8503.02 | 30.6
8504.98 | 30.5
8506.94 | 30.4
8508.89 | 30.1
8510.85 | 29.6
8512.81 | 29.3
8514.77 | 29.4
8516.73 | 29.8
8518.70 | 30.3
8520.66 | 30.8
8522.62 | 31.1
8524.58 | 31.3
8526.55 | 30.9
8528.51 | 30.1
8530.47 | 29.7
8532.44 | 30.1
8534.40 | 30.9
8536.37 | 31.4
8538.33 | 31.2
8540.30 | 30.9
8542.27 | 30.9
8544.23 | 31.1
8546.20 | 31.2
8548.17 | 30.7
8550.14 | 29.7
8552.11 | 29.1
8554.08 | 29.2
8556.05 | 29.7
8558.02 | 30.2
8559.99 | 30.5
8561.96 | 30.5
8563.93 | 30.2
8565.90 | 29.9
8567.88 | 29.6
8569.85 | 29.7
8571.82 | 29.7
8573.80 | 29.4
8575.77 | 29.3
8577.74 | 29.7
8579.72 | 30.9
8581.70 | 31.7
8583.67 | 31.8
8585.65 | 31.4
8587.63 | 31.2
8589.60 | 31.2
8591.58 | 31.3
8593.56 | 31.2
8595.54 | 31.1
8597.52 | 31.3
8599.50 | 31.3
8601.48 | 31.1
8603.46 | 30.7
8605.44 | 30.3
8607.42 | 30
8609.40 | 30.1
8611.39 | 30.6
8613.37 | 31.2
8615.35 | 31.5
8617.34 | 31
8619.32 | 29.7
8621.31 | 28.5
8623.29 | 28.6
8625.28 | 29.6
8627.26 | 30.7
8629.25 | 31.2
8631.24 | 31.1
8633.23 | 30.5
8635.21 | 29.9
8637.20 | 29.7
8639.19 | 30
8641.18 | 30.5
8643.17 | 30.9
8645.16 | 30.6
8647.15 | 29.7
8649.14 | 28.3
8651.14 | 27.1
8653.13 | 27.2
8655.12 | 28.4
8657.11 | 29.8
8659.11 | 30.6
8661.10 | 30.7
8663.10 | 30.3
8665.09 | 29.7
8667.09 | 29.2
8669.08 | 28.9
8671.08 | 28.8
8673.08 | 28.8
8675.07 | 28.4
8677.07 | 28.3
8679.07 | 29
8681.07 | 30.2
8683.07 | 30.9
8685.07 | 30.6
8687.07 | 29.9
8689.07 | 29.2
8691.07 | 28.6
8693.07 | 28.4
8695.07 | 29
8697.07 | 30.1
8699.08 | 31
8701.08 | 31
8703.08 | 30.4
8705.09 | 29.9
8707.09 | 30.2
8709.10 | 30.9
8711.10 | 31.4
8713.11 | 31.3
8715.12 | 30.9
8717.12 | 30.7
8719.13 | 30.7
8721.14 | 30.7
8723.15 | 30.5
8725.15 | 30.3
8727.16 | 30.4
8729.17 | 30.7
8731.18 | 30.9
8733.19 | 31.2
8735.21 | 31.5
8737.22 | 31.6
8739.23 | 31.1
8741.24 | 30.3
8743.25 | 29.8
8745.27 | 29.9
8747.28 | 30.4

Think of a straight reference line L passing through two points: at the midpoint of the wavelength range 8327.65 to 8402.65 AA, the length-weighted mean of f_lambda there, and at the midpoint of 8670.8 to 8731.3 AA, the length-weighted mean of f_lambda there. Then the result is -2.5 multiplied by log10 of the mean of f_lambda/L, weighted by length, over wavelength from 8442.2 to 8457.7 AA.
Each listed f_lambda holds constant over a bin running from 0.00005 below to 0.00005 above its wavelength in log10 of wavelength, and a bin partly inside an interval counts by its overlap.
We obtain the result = 0.02 mag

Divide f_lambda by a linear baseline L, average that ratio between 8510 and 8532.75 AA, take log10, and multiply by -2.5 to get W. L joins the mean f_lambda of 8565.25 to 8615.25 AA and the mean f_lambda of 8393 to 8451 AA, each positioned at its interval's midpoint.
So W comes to 0.03 mag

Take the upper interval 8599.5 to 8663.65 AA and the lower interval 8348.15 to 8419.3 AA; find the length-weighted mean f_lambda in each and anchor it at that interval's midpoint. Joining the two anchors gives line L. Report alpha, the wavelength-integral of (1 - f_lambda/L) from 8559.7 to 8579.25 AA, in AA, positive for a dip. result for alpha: 0.3 AA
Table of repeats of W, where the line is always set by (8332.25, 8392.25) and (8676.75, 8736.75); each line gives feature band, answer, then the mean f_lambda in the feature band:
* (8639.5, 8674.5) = 0.04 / 29.4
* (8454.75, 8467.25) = -0.02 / 31.5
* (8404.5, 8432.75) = -0.01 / 31.4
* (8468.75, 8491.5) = 0.01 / 30.6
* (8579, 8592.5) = -0.02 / 31.4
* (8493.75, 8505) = 0.00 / 30.9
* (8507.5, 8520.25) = 0.04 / 29.8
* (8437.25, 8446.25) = 0.02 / 30.6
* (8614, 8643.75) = 0.01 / 30.2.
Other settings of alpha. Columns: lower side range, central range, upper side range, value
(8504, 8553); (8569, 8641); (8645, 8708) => -1.4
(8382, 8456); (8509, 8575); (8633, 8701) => 0.4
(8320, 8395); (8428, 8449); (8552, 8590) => 0.0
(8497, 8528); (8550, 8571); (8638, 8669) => 0.2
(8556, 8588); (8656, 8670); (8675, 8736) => 0.2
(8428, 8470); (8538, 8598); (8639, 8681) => -0.9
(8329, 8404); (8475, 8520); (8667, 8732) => 0.8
